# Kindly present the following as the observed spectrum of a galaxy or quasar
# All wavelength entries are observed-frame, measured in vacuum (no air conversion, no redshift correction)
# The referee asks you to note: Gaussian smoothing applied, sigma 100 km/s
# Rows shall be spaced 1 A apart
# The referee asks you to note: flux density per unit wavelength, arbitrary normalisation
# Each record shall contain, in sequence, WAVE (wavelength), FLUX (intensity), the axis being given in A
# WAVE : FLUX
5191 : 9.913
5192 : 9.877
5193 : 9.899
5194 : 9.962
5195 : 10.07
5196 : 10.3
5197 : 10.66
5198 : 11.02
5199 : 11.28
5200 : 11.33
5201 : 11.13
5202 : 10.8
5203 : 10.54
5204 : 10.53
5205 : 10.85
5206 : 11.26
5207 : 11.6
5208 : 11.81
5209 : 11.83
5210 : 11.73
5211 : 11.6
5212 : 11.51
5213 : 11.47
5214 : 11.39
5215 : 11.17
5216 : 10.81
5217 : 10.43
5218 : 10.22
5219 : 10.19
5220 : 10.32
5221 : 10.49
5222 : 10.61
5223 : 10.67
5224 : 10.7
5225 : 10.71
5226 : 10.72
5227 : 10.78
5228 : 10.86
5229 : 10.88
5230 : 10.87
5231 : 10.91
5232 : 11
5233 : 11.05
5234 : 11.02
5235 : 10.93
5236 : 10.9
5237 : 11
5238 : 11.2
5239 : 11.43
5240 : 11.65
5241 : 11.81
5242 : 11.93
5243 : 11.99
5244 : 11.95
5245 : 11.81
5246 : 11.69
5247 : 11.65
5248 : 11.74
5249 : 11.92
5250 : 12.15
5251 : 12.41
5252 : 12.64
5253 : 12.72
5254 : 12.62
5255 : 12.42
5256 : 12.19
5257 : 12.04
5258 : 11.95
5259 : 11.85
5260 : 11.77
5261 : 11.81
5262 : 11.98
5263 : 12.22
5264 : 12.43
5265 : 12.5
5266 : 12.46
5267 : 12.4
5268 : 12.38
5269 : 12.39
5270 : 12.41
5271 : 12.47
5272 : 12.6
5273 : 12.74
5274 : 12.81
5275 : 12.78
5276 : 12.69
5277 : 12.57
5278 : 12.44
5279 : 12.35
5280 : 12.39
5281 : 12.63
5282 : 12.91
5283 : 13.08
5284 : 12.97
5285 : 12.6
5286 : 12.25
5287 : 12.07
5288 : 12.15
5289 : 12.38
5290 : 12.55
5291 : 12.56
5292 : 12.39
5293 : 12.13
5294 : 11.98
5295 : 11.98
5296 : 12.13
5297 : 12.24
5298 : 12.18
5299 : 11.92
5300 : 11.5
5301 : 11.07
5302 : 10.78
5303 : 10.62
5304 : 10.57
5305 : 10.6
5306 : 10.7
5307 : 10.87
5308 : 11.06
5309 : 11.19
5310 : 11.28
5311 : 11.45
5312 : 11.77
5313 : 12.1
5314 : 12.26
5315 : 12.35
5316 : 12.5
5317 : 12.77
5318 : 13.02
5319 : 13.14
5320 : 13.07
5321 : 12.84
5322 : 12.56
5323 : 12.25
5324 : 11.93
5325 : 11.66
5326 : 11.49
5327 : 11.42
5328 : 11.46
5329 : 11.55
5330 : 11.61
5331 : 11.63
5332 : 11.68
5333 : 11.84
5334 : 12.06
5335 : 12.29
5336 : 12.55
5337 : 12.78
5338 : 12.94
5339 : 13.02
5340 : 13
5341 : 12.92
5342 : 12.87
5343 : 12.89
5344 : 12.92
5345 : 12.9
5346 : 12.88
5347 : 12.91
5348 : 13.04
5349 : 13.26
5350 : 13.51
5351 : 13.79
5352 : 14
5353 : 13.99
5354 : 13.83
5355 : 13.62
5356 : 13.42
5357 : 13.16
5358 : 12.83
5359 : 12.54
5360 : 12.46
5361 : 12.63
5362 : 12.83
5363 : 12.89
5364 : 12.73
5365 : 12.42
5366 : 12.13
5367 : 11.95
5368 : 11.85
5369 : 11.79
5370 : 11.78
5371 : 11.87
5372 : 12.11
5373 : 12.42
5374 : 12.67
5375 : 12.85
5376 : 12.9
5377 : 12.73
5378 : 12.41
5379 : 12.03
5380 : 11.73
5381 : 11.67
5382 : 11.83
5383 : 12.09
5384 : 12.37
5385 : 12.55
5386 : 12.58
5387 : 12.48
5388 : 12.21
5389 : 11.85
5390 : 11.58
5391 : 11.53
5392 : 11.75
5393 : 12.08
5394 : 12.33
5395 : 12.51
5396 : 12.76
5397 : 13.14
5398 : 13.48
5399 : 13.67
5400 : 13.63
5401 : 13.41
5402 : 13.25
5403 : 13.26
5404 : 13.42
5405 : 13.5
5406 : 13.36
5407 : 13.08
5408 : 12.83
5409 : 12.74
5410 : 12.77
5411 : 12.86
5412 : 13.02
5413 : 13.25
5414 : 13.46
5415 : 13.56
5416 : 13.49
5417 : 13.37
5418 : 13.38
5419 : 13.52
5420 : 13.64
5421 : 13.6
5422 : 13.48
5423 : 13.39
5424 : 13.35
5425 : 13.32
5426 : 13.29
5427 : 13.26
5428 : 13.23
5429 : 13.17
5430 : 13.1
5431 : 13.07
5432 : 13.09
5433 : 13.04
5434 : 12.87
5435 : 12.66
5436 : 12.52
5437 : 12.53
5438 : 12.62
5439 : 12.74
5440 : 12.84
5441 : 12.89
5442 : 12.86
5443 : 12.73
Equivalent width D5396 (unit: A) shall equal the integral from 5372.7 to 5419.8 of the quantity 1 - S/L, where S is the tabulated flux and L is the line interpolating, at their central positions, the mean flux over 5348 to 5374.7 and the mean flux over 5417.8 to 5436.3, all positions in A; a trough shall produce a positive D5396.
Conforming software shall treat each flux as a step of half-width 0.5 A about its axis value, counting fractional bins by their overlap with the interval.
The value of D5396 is 0.9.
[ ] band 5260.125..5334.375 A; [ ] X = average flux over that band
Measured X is 12.1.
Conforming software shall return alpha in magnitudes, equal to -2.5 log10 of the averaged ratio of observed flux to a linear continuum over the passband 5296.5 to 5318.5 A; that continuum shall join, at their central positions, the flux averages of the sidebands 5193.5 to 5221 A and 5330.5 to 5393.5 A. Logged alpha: 0.04 mag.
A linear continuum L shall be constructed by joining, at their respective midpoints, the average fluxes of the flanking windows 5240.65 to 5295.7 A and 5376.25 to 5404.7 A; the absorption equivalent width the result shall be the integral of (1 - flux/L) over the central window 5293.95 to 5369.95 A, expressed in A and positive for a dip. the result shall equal 0.8 A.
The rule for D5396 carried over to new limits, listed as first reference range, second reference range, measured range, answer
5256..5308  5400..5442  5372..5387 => 0.6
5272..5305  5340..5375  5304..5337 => 1.5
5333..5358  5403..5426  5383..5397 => 1.0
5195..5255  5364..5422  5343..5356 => -1.1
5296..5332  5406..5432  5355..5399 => 0.9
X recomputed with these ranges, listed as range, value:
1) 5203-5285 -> 11.7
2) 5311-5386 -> 12.5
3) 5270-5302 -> 12.3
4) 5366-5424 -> 12.7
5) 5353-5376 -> 12.6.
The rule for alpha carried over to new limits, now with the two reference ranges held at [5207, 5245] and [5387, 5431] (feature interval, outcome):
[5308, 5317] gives 0.01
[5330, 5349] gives -0.03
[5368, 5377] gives 0.03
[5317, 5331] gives 0.00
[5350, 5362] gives -0.07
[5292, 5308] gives 0.04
